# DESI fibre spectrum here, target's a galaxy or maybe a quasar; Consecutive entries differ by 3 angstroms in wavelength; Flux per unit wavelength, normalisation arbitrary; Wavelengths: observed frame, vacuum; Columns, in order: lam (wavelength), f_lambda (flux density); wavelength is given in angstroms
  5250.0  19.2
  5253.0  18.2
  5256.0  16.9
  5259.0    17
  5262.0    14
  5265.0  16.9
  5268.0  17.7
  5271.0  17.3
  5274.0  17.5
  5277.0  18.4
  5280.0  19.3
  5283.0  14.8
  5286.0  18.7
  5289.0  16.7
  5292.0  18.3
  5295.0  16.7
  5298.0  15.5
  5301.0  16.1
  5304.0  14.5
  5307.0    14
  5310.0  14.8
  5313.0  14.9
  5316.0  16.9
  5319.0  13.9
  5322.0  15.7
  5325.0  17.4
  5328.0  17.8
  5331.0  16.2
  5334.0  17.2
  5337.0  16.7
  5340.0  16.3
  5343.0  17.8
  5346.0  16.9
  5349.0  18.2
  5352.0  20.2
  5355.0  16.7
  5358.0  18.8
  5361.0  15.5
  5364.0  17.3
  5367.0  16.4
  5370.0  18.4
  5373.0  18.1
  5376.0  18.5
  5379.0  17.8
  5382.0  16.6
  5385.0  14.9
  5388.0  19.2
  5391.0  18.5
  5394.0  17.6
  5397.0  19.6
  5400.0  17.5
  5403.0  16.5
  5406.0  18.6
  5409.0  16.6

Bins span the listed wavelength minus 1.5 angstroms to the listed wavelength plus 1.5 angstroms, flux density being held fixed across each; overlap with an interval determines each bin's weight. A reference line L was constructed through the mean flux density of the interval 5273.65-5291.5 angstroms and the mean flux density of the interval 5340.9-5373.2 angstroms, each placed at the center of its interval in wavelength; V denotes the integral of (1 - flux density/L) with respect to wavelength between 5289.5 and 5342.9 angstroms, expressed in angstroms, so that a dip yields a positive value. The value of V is 4.6 angstroms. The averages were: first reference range 17.6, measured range 16.1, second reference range 17.6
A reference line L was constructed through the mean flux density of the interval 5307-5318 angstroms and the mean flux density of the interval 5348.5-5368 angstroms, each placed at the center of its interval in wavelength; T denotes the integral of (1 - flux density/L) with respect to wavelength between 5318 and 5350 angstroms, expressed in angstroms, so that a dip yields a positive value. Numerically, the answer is -0.79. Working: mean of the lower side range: 15.2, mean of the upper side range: 17.6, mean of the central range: 16.8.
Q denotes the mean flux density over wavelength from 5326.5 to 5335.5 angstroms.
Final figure 17.1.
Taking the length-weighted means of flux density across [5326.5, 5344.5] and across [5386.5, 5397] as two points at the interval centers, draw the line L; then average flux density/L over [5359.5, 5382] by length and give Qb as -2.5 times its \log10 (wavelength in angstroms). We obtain 0.04 mag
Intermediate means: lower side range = 17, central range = 17.4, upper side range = 18.6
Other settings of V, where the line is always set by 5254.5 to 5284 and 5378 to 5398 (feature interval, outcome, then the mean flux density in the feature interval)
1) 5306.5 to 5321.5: 2.0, 15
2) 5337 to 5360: -0.3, 17.7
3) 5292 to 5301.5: 0.4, 16.4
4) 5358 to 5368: 0.5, 16.8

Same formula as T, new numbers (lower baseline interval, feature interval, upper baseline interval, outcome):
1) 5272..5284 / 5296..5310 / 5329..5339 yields 1.8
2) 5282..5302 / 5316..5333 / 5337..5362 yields 0.9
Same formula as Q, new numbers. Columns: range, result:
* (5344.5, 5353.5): 18.4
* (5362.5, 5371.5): 17.4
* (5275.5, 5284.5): 17.5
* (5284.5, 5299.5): 17.2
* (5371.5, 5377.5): 18.3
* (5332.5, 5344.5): 17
